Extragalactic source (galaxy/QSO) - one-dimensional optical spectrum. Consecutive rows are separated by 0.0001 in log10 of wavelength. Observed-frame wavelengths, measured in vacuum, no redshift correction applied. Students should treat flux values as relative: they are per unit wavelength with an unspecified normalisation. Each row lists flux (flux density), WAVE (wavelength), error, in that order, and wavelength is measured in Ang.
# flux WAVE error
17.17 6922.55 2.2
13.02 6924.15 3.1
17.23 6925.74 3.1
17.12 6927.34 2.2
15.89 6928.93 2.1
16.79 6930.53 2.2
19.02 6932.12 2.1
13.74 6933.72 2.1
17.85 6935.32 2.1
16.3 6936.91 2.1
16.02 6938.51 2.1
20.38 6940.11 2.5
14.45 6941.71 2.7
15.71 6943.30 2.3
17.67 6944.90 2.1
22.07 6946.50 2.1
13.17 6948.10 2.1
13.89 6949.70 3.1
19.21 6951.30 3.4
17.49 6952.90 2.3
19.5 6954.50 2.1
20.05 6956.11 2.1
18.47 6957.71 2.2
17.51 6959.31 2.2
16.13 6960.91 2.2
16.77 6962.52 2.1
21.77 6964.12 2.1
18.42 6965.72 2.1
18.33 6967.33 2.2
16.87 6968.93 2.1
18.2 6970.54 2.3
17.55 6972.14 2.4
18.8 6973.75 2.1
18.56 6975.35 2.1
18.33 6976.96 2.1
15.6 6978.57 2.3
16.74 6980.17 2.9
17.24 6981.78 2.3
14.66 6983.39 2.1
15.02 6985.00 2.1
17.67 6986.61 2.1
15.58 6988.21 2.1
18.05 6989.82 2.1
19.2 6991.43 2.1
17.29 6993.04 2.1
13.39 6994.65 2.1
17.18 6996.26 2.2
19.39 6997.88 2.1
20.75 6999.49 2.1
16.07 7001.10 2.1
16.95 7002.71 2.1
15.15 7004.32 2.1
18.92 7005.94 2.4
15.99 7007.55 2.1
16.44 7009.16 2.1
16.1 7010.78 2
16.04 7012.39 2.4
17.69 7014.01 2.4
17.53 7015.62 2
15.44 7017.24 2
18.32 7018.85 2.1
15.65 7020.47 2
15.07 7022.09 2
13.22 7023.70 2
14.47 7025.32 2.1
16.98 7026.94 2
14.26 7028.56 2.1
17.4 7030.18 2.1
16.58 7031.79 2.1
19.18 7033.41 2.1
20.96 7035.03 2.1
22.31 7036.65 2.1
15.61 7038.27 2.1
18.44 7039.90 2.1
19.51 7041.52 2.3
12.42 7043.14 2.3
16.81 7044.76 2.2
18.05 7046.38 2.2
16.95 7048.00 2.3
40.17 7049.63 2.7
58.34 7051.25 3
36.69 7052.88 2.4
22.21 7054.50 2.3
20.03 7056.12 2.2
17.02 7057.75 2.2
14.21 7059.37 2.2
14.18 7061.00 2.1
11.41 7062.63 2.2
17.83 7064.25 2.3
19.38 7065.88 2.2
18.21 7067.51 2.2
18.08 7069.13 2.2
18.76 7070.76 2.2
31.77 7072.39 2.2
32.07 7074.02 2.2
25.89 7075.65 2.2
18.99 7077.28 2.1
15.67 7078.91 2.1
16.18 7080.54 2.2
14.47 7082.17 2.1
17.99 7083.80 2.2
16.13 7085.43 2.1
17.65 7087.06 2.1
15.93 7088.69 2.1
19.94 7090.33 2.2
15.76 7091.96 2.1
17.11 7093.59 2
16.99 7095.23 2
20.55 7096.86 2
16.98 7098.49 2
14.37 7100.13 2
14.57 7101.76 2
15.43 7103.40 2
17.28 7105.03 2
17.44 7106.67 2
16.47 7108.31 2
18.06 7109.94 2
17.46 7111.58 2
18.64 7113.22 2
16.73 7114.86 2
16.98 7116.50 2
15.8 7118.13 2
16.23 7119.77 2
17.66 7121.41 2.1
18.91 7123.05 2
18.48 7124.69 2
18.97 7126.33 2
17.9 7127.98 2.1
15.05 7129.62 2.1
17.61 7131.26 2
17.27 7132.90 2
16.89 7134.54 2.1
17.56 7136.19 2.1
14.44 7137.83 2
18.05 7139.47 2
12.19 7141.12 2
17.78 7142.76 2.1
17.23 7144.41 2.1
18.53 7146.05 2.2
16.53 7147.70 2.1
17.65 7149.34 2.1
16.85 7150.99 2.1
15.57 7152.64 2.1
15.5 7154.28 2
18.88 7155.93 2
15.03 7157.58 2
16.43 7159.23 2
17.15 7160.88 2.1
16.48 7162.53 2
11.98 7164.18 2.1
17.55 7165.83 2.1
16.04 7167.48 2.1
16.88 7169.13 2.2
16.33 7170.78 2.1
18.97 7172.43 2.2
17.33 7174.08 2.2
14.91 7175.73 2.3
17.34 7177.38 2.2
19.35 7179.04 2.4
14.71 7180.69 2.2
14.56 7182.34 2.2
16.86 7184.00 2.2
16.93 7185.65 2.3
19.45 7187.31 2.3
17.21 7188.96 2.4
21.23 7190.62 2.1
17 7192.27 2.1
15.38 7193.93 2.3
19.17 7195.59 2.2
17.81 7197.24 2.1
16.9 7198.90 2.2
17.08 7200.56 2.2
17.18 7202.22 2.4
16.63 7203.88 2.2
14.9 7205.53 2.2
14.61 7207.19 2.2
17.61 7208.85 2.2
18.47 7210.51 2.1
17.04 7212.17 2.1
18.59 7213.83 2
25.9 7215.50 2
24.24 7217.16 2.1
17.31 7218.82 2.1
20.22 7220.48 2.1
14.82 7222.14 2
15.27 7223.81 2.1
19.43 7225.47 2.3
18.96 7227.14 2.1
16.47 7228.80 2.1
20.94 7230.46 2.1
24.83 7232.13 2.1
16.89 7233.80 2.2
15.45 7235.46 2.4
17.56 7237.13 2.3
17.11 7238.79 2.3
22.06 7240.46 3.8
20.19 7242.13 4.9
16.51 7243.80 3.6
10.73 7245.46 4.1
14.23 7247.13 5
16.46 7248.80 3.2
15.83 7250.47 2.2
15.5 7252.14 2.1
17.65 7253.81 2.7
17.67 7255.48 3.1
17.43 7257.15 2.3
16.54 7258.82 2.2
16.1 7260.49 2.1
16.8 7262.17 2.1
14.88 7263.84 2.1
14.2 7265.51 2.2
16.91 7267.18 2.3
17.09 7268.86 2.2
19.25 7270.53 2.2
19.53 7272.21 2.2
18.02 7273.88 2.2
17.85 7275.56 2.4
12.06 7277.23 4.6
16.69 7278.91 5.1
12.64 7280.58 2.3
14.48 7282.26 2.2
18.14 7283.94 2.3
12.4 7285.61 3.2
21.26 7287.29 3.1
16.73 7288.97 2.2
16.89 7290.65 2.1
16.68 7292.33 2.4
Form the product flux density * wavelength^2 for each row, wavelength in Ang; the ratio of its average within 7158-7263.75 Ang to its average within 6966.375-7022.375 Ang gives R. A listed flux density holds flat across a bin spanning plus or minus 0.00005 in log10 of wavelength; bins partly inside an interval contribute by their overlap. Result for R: 1.1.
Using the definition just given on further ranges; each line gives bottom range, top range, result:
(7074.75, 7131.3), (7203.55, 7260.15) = 1.06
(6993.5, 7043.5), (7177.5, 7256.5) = 1.10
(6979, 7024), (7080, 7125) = 1.05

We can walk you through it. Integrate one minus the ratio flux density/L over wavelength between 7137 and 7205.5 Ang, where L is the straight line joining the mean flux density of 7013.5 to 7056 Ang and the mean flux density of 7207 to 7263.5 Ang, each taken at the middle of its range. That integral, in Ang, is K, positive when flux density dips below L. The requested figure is 6.80 Ang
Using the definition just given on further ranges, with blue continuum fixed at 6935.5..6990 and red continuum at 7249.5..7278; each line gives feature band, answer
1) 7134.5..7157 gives 0.4 Ang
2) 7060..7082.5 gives -3.2 Ang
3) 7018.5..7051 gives -3.0 Ang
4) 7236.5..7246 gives -0.5 Ang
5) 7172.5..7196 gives -0.6 Ang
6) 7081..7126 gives 0.0 Ang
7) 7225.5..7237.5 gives -1.5 Ang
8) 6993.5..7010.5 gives 0.3 Ang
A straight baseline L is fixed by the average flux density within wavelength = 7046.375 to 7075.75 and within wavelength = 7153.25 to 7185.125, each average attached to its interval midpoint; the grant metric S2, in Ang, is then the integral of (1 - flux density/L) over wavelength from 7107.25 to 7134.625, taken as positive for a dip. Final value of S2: 3.3 Ang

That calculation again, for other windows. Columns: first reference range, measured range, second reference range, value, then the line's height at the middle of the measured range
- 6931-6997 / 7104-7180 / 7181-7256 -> 2.86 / 17.6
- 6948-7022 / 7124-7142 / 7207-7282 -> 0.62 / 17.4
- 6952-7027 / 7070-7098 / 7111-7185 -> -4.22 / 16.9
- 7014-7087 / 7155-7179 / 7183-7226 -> 2.32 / 18.4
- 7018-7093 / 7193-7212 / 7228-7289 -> 0.84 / 17.7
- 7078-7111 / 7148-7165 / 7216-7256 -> 1.05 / 17.2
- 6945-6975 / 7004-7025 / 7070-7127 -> 2.14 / 18.1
